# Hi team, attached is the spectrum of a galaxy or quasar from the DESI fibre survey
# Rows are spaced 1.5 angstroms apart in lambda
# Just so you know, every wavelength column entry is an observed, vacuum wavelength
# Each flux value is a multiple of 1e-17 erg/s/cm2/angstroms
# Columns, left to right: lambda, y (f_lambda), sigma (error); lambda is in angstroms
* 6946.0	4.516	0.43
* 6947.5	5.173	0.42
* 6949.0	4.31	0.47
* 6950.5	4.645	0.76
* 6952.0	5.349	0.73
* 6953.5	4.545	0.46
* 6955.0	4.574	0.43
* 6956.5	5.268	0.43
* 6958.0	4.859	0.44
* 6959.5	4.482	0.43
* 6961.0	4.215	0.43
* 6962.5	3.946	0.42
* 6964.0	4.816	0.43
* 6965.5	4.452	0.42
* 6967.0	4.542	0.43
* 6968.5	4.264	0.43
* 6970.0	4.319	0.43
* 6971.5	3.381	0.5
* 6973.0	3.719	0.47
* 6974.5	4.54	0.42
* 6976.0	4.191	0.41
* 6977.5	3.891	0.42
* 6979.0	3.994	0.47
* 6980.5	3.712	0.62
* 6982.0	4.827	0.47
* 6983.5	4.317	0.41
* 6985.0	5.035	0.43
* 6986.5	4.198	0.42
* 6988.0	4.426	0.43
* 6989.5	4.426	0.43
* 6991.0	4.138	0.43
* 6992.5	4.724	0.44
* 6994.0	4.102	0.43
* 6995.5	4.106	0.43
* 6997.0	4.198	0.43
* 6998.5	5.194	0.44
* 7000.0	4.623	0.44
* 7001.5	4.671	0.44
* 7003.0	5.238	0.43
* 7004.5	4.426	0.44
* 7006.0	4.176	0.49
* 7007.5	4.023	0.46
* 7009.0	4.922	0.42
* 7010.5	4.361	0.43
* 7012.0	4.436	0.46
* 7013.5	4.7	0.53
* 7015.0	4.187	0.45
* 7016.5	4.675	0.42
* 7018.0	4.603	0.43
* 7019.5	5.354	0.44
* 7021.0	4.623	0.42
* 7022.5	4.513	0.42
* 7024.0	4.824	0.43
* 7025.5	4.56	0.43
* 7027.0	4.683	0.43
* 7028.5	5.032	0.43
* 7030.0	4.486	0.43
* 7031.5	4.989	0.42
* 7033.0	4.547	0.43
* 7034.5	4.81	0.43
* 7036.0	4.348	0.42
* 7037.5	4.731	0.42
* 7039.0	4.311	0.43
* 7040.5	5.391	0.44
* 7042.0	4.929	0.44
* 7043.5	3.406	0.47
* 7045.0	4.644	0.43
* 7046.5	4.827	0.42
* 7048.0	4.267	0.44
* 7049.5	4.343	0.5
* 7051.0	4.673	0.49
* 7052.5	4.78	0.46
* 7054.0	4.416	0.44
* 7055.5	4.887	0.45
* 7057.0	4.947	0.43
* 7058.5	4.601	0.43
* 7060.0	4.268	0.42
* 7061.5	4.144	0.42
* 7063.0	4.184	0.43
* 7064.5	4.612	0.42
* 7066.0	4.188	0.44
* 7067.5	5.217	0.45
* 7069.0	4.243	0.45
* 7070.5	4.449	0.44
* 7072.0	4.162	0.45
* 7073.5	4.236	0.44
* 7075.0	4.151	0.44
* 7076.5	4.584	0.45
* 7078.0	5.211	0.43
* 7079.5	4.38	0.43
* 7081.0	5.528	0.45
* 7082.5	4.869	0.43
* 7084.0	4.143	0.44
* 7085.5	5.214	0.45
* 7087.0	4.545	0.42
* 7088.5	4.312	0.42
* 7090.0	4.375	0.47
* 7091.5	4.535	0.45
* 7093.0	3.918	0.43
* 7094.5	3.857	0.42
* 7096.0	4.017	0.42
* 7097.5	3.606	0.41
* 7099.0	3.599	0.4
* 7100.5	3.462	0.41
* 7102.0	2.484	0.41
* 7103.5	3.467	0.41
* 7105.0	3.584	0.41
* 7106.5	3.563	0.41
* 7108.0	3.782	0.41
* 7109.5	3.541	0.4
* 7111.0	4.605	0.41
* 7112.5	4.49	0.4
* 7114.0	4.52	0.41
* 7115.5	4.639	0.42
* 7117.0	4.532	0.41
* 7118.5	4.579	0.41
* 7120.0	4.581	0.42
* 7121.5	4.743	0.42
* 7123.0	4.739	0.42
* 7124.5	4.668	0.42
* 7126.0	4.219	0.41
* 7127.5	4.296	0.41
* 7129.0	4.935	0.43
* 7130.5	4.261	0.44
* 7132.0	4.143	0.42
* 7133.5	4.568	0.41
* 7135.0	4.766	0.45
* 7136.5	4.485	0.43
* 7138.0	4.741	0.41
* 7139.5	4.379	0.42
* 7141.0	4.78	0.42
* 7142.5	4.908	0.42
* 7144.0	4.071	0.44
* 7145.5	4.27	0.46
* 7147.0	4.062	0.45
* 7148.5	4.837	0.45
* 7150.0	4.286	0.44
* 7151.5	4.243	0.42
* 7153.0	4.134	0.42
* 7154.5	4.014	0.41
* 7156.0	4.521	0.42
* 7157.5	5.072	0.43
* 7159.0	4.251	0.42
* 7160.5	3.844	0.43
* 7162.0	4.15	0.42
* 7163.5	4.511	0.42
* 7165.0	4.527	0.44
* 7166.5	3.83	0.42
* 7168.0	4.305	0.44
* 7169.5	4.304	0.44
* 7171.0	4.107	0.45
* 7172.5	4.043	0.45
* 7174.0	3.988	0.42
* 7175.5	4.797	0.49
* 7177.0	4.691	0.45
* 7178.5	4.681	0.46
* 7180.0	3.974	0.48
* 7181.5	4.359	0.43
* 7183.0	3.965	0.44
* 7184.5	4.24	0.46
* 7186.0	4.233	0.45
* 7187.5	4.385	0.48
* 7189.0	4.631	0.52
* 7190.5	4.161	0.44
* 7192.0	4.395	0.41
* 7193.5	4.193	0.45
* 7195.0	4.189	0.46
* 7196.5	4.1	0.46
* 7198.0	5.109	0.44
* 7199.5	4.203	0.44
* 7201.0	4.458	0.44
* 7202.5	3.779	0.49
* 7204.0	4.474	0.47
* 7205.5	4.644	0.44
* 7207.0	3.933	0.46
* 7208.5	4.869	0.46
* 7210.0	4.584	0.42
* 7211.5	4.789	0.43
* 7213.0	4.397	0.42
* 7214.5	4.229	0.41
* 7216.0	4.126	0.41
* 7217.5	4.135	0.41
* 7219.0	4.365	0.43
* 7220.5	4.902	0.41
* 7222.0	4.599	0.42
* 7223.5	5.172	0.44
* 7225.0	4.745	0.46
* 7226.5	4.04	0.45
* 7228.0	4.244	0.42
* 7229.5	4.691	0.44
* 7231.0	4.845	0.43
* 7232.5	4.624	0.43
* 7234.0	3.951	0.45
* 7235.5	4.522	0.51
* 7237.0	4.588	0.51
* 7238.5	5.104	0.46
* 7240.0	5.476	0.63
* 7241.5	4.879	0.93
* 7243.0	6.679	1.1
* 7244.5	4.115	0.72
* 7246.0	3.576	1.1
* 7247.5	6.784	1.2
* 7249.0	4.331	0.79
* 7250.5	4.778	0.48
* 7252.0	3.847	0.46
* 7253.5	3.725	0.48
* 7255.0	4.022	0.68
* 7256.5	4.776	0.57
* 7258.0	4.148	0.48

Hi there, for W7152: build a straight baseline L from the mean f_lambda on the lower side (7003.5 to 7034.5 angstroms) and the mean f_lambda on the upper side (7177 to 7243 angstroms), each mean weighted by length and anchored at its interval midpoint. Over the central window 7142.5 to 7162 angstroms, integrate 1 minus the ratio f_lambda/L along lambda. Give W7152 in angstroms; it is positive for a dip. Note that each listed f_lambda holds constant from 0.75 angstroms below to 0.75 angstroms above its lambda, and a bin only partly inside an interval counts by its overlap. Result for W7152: 0.9 angstroms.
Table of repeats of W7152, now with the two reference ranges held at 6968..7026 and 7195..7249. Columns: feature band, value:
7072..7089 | -0.53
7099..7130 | 2.50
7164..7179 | 0.80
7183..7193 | 0.60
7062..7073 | 0.14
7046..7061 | -0.39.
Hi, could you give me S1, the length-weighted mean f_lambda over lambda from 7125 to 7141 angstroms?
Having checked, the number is 4.5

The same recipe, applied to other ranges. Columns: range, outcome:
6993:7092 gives 4.58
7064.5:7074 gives 4.44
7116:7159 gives 4.49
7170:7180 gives 4.35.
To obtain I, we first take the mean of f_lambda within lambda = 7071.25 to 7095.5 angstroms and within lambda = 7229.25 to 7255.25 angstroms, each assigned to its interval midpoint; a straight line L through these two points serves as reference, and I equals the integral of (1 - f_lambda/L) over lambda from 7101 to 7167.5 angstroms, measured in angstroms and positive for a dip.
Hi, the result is 3.8 angstroms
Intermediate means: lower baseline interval 4.5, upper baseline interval 4.71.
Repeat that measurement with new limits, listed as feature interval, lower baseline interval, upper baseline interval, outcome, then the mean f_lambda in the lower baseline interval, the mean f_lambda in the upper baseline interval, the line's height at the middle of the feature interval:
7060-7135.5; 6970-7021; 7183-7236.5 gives 1.9 angstroms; 4.41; 4.42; 4.42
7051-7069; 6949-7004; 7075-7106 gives -1.3 angstroms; 4.44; 4.18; 4.25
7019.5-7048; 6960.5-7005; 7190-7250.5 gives -1.6 angstroms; 4.35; 4.58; 4.4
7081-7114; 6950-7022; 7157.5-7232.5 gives 2.8 angstroms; 4.47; 4.38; 4.42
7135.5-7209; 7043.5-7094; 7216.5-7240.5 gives 3.7 angstroms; 4.52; 4.61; 4.58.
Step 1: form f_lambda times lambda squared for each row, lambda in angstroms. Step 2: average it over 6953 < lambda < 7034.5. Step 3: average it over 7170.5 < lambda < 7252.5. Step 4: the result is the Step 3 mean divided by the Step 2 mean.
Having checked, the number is 1.1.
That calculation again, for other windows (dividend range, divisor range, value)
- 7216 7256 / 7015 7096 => 1.07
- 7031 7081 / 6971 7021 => 1.05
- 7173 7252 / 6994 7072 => 1.04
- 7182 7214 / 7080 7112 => 1.11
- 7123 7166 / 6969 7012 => 1.06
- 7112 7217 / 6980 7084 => 1.00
